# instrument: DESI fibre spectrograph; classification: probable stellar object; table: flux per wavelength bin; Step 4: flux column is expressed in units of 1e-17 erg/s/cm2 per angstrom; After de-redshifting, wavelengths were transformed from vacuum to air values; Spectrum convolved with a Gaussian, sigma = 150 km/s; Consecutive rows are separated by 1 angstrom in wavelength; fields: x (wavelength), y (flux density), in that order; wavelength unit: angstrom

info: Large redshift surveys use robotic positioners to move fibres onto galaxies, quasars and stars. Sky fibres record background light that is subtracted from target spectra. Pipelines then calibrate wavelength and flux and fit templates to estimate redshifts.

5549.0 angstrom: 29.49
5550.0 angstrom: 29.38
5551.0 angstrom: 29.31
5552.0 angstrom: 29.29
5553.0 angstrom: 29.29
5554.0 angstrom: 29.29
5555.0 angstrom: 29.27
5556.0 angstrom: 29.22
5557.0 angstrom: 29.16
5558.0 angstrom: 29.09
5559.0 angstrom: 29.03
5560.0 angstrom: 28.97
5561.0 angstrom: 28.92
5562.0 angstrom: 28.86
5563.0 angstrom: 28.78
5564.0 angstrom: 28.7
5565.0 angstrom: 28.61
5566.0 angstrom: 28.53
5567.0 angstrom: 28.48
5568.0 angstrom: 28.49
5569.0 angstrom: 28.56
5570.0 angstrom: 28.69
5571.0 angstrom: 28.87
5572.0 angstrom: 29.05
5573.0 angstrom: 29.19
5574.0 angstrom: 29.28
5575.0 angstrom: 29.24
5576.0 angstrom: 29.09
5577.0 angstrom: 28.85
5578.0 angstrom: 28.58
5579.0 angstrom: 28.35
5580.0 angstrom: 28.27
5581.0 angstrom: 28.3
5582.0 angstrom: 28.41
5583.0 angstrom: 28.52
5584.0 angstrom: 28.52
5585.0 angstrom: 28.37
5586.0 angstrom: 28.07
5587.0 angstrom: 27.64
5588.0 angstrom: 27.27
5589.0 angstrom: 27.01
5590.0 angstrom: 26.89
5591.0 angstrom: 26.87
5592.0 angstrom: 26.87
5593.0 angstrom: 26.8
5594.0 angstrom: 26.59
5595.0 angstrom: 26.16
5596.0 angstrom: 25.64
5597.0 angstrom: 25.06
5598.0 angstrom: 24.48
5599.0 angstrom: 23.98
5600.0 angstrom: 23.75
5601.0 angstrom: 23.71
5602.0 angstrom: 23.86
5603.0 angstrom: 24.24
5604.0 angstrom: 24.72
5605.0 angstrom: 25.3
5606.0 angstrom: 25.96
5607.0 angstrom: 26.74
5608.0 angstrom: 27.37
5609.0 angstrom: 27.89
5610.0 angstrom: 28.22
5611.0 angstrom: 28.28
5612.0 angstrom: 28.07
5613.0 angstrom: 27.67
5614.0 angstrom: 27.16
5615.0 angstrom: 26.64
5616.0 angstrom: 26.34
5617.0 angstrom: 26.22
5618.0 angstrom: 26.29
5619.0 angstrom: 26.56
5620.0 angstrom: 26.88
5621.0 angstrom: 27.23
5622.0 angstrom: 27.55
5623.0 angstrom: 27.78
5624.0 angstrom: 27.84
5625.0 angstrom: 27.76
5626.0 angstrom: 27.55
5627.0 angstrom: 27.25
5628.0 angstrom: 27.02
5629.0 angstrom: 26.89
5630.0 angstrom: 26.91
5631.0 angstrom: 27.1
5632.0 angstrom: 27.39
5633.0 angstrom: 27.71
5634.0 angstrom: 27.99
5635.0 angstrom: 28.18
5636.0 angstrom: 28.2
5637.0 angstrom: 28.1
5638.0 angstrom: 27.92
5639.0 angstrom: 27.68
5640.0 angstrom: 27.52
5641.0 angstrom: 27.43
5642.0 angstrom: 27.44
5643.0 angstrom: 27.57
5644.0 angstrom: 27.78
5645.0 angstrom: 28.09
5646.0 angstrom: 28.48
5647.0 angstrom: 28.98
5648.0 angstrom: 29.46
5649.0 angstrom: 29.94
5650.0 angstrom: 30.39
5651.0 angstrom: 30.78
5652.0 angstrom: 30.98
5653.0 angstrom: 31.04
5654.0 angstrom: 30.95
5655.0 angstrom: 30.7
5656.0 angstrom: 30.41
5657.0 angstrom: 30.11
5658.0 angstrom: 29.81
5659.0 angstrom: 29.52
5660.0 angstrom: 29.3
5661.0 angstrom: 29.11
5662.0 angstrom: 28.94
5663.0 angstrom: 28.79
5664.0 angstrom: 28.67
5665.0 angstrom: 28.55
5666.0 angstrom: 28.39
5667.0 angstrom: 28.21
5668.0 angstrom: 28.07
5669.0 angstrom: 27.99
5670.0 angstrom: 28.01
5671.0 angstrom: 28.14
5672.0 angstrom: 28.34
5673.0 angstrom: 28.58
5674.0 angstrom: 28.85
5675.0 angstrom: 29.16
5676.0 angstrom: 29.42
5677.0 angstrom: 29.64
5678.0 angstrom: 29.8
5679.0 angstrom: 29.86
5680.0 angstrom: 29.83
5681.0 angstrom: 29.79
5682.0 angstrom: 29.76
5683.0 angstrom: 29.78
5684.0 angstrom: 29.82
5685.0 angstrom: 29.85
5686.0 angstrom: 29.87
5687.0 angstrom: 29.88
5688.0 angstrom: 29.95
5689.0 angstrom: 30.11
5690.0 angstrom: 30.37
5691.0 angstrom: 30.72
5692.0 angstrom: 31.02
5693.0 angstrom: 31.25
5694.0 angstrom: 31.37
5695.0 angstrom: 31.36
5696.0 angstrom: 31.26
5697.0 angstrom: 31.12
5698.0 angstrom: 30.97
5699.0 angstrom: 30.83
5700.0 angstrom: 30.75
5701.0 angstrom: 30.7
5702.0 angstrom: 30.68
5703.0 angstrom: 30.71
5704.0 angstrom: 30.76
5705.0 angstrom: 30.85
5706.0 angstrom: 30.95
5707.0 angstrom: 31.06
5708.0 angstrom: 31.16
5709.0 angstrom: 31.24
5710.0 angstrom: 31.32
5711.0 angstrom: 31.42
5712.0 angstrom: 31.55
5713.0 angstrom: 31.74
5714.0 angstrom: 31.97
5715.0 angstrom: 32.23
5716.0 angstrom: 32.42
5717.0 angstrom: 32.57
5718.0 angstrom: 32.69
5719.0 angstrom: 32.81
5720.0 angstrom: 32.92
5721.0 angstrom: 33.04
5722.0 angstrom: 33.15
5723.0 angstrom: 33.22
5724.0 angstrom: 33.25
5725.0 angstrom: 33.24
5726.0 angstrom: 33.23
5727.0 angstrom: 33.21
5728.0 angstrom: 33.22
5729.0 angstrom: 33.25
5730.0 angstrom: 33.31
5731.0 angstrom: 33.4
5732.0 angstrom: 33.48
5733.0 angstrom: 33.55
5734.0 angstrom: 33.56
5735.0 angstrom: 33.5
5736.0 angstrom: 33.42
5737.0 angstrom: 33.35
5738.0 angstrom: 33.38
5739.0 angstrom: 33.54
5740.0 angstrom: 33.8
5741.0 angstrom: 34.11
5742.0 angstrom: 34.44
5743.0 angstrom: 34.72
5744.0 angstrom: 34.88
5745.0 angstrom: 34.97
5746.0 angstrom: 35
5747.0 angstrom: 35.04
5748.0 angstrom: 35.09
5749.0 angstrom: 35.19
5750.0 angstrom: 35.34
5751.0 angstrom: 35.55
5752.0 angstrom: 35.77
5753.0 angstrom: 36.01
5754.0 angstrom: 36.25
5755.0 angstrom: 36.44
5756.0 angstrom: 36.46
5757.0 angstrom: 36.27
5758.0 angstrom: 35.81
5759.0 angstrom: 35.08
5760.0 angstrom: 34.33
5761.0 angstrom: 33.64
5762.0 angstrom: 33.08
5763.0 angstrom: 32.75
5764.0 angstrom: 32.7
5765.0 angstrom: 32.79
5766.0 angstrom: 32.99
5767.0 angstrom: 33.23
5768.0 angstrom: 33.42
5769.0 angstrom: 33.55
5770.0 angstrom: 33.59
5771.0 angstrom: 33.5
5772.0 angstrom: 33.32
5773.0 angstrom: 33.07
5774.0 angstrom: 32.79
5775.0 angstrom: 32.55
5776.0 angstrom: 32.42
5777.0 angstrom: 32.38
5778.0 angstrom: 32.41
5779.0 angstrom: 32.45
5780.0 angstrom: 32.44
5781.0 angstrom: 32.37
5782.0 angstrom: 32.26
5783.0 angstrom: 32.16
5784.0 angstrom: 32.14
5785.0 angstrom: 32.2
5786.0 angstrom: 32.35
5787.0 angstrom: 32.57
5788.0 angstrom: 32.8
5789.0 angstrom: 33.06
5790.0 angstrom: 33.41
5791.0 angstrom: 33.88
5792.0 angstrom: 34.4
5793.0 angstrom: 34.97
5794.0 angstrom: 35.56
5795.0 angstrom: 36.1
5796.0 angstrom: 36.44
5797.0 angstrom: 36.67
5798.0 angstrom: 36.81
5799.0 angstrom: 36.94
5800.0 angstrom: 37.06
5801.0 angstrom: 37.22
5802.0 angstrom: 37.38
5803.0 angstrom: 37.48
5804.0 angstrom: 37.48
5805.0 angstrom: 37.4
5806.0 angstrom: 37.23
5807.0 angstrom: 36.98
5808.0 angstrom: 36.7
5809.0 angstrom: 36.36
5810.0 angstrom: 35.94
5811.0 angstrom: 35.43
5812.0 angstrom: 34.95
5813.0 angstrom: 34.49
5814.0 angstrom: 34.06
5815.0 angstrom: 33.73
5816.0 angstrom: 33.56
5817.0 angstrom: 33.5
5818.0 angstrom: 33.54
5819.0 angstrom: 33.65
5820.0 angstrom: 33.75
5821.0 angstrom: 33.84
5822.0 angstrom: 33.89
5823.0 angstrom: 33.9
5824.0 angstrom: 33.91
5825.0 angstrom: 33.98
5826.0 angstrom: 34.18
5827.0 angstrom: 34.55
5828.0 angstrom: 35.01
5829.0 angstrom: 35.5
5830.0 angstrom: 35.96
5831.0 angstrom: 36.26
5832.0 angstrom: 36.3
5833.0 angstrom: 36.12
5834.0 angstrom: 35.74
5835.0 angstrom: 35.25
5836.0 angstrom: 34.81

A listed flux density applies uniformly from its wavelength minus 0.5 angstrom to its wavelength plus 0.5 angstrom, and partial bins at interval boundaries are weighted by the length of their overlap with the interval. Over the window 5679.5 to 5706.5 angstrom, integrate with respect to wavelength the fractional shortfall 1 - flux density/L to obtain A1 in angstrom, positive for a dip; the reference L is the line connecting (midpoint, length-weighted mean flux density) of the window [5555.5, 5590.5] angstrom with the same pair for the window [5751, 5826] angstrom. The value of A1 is 1.1 angstrom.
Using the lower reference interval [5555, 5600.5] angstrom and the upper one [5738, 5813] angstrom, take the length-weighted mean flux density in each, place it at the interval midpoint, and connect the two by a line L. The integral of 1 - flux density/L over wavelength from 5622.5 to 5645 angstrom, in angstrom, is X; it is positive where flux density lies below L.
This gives 1.7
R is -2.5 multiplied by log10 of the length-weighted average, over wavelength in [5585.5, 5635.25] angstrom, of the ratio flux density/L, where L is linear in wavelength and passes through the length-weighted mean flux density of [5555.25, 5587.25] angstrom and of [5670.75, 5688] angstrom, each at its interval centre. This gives 0.09 mag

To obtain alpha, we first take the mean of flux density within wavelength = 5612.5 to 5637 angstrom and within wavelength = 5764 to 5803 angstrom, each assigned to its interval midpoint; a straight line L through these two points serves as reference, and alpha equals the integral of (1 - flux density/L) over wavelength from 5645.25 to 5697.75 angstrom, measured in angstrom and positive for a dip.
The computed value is -0.9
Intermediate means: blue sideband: 27.3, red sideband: 33.9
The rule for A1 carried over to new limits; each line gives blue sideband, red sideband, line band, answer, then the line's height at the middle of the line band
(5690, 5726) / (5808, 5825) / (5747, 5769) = -1.2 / 32.9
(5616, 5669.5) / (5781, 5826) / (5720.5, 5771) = -2.5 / 32.5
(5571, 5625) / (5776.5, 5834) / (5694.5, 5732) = -0.8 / 31.3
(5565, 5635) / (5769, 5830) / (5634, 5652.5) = 0.1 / 28.8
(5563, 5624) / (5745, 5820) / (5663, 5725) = 1.1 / 31.1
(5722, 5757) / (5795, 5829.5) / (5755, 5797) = 1.5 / 34.9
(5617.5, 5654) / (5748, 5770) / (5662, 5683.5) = 0.8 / 30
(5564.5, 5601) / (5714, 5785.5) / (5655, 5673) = 1.0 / 30.5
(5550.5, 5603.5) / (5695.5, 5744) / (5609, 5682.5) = 4.0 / 30.1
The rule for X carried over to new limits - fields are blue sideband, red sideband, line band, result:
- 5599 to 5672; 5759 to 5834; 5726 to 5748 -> -1.3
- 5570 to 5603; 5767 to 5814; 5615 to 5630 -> 0.8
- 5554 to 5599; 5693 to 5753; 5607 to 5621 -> 1.0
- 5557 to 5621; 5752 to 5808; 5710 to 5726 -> -0.2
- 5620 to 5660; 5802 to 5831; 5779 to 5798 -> 0.2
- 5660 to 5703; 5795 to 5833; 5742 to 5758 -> -1.4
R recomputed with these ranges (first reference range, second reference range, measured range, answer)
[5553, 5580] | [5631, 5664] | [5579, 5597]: 0.06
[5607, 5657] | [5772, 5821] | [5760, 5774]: 0.00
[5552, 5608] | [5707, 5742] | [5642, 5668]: 0.04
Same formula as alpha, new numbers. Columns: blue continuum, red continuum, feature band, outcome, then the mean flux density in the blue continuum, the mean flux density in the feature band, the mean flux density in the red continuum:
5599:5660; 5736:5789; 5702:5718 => 0.0 angstrom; 27.7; 31.5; 33.8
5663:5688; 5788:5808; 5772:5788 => 1.2 angstrom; 29.1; 32.5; 36.1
